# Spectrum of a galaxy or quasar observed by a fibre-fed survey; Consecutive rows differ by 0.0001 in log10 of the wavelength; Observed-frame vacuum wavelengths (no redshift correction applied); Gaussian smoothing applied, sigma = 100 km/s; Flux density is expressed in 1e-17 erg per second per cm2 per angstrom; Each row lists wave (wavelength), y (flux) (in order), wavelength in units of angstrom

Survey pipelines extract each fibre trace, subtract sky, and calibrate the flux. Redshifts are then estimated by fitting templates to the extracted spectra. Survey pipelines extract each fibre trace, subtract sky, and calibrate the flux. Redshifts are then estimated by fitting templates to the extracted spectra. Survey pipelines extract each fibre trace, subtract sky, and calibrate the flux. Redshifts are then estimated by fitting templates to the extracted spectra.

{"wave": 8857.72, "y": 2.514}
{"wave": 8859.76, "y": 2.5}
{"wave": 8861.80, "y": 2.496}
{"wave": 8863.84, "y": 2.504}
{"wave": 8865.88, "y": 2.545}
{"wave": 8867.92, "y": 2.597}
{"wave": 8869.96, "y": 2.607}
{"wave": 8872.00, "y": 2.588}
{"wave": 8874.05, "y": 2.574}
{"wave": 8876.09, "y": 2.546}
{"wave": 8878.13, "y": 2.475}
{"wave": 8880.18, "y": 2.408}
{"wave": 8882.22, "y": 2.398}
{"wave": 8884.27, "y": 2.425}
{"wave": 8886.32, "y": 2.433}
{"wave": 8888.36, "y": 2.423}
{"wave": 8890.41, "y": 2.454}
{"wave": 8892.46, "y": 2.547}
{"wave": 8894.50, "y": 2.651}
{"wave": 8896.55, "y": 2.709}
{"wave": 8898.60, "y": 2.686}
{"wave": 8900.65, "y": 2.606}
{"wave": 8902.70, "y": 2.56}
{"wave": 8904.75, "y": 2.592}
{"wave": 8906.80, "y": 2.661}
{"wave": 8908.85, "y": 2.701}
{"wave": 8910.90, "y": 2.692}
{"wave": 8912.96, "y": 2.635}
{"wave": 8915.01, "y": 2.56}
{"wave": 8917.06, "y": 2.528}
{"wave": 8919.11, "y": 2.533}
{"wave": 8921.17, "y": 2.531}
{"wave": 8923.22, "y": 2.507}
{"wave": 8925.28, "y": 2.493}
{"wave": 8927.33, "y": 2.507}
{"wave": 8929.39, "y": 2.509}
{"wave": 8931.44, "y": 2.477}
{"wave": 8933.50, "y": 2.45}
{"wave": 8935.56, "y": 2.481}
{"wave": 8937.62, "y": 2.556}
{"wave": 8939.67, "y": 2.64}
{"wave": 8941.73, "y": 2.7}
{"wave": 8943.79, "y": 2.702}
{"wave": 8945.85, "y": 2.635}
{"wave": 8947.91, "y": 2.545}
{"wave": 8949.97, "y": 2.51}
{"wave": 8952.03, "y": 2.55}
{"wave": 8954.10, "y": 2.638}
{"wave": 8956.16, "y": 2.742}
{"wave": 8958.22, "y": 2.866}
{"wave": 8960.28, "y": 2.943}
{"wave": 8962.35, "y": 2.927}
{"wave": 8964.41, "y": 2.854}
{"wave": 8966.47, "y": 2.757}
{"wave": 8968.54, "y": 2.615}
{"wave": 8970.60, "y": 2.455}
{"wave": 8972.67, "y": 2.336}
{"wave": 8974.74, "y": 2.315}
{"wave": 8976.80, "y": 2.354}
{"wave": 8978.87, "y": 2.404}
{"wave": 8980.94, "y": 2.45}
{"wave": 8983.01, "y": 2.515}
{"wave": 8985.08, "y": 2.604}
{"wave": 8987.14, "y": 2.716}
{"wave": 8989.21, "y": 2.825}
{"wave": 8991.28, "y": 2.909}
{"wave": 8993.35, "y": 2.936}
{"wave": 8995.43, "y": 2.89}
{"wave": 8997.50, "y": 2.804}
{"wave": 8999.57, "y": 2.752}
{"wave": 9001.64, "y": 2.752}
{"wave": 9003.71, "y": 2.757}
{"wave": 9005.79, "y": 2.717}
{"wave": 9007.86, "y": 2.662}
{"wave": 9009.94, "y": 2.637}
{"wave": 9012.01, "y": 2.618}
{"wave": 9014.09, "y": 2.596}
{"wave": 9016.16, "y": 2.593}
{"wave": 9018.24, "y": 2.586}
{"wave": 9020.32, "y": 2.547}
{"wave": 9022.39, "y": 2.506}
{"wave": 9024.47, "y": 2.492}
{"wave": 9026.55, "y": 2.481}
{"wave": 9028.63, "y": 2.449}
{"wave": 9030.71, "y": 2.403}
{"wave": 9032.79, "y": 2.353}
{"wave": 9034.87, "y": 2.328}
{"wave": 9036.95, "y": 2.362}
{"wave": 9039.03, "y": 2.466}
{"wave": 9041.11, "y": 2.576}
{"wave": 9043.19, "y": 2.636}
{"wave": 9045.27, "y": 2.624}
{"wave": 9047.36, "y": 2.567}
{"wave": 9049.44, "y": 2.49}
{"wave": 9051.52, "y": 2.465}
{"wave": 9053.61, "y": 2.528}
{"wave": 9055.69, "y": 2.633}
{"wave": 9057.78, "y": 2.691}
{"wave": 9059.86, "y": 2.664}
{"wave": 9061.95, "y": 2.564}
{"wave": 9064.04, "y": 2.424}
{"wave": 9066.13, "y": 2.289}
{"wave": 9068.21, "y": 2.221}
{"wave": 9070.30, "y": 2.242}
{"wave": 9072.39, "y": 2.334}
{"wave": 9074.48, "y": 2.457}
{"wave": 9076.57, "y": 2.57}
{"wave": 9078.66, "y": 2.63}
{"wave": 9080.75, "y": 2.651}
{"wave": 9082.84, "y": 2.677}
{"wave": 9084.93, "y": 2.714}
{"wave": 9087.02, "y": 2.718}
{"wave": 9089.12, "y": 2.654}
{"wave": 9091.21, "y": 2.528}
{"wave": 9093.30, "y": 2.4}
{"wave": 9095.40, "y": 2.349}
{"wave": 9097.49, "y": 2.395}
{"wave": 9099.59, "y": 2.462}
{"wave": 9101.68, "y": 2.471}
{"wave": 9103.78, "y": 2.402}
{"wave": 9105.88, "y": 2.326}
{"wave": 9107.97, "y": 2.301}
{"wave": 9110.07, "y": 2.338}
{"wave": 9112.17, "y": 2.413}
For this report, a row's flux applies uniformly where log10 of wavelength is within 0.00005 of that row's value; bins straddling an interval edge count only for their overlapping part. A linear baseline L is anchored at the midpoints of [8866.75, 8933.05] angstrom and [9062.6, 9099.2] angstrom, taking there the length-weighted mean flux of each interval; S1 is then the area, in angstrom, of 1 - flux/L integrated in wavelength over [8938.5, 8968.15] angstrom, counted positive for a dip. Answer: -2.1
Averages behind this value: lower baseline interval 2.55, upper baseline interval 2.49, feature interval 2.71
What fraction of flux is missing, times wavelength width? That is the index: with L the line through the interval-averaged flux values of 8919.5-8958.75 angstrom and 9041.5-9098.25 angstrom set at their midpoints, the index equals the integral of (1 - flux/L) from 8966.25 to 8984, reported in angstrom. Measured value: 0.8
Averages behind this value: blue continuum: 2.58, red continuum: 2.52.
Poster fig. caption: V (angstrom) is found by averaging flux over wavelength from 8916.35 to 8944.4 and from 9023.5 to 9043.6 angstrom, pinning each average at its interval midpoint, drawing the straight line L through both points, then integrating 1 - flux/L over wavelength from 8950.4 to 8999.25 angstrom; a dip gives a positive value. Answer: -3.27 angstrom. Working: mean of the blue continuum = 2.54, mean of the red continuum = 2.45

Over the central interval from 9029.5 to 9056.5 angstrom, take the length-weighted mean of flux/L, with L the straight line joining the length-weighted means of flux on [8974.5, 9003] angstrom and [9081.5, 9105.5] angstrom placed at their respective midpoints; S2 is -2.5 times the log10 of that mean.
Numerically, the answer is 0.04 mag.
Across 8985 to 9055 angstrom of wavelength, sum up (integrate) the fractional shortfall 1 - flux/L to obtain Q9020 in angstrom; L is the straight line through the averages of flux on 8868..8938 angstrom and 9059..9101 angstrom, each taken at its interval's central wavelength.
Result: -2.6 angstrom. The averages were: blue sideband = 2.54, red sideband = 2.5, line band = 2.61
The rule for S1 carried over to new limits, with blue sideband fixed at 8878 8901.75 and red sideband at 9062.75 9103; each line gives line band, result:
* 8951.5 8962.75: -1.2 angstrom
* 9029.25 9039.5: 0.5 angstrom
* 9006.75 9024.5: -0.7 angstrom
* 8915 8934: 0.0 angstrom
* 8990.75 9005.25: -1.9 angstrom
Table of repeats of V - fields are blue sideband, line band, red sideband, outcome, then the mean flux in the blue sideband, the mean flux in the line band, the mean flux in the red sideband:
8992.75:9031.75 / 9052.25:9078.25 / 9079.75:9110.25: 0.8 angstrom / 2.64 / 2.47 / 2.5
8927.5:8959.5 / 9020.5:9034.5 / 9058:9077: 0.2 angstrom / 2.6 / 2.45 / 2.43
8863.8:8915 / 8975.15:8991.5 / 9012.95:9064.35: -0.2 angstrom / 2.56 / 2.57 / 2.52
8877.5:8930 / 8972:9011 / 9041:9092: -1.7 angstrom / 2.55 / 2.65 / 2.54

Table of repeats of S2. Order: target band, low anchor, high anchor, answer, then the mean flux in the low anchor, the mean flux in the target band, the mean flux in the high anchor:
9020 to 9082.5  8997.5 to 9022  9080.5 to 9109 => 0.04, 2.66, 2.49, 2.5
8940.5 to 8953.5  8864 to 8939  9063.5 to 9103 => -0.03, 2.55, 2.61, 2.48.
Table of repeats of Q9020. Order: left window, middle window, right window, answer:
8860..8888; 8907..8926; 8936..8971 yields 0.2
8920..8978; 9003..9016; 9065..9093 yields -0.5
